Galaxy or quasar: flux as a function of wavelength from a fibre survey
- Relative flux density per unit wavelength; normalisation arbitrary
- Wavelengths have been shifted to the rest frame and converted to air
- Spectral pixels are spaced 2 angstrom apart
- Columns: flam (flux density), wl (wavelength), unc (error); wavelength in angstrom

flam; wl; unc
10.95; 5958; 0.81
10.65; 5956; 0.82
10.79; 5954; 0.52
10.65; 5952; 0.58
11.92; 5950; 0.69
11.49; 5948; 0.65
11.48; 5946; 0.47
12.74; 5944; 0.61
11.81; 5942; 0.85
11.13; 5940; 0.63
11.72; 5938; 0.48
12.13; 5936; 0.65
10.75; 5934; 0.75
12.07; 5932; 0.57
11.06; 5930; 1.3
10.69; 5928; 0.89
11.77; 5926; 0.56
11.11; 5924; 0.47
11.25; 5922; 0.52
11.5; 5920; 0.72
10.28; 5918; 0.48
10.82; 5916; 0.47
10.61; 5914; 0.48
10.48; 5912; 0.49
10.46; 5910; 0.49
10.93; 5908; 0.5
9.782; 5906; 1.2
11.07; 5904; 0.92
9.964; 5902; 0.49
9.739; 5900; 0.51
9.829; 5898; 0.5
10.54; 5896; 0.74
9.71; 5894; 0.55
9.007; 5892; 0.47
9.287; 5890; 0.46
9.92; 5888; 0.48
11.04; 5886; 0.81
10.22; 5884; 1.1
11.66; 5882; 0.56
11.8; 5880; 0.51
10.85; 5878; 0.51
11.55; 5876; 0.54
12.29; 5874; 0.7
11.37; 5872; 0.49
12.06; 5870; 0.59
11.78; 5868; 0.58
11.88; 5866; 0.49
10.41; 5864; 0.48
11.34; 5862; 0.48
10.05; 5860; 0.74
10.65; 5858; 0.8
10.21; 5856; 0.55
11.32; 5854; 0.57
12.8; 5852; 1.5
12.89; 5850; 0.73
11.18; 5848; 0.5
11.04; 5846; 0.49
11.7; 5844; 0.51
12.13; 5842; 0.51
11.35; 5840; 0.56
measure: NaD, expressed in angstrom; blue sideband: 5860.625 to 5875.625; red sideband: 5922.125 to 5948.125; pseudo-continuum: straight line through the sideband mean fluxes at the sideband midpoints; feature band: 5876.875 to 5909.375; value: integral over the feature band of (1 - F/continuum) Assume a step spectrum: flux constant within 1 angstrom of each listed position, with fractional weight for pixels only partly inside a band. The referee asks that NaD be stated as 3.4 angstrom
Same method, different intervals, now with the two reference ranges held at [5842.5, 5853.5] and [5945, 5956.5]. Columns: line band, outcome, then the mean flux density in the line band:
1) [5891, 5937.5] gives 3.0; 10.7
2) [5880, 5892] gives 1.3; 10.4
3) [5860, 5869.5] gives 0.4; 11.3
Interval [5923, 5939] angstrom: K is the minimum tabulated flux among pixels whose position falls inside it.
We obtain 10.69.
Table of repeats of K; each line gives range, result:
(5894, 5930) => 9.71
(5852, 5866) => 10.05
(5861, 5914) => 9.007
